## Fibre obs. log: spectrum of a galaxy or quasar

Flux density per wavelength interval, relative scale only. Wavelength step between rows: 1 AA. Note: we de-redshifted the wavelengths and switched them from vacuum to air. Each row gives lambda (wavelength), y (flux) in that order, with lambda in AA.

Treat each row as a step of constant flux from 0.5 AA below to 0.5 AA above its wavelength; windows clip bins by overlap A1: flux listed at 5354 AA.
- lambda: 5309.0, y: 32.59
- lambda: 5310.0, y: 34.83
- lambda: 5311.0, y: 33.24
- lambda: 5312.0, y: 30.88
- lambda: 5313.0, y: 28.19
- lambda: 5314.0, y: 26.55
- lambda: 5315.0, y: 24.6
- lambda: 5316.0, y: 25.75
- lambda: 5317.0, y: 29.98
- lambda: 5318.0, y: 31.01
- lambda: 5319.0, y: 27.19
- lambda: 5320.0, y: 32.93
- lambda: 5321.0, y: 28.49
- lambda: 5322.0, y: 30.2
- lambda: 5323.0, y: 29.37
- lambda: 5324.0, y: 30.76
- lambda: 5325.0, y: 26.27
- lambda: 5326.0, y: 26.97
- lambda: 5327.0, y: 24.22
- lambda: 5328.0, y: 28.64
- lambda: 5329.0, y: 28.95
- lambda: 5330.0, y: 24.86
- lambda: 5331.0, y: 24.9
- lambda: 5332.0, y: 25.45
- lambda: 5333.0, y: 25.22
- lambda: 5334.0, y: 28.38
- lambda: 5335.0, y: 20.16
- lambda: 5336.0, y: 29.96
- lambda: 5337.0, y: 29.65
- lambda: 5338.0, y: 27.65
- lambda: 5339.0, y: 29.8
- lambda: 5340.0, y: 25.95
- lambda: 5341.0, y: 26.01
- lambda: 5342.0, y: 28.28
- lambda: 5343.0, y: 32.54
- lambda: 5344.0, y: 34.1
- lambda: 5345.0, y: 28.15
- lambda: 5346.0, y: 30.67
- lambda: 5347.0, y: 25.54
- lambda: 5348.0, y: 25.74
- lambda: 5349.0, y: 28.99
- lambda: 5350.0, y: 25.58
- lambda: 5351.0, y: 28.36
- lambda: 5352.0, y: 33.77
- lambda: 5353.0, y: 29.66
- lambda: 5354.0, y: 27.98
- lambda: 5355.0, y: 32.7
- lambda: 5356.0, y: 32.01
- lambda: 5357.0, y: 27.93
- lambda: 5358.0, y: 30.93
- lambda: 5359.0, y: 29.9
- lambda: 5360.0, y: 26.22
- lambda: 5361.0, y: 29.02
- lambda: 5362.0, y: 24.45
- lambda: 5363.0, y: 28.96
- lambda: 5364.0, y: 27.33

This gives 27.98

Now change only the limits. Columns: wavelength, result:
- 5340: 25.95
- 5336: 29.96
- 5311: 33.24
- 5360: 26.22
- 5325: 26.27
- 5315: 24.6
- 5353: 29.66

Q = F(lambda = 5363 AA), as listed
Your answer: 28.96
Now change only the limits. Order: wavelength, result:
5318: 31.01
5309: 32.59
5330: 24.86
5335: 20.16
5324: 30.76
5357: 27.93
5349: 28.99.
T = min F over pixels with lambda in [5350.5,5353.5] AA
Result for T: 28.36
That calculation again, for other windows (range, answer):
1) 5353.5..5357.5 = 27.93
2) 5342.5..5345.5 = 28.15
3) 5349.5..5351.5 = 25.58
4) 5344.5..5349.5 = 25.54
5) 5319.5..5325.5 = 26.27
